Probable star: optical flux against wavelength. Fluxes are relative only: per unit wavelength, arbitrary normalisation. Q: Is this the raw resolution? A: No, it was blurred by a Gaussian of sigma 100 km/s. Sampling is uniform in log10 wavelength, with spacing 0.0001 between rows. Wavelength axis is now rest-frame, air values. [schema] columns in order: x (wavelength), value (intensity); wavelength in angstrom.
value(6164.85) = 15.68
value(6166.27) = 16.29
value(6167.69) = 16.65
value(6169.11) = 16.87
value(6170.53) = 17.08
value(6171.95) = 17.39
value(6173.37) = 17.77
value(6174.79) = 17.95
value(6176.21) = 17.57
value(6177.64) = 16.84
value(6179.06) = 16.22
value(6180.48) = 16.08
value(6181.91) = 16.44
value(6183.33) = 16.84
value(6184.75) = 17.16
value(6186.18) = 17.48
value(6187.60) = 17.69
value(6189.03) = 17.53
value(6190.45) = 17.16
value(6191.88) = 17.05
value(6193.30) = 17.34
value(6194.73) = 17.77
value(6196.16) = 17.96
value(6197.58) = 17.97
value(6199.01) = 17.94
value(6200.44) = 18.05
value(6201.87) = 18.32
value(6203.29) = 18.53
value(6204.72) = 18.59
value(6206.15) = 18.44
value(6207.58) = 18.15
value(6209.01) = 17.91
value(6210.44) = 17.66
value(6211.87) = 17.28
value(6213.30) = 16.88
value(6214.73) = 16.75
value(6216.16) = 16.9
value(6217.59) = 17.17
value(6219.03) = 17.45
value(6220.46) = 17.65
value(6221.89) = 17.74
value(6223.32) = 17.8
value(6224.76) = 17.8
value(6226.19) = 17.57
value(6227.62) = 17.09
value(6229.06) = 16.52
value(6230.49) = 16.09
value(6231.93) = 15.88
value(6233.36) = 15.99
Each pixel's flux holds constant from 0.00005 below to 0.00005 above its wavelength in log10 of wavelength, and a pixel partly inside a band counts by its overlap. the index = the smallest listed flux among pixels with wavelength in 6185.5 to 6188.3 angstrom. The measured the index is 17.48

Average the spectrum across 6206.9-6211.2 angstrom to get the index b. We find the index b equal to 17.9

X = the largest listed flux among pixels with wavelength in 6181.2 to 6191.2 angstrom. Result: 17.69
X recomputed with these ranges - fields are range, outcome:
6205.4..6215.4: 18.44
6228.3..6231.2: 16.52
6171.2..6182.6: 17.95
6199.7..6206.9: 18.59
